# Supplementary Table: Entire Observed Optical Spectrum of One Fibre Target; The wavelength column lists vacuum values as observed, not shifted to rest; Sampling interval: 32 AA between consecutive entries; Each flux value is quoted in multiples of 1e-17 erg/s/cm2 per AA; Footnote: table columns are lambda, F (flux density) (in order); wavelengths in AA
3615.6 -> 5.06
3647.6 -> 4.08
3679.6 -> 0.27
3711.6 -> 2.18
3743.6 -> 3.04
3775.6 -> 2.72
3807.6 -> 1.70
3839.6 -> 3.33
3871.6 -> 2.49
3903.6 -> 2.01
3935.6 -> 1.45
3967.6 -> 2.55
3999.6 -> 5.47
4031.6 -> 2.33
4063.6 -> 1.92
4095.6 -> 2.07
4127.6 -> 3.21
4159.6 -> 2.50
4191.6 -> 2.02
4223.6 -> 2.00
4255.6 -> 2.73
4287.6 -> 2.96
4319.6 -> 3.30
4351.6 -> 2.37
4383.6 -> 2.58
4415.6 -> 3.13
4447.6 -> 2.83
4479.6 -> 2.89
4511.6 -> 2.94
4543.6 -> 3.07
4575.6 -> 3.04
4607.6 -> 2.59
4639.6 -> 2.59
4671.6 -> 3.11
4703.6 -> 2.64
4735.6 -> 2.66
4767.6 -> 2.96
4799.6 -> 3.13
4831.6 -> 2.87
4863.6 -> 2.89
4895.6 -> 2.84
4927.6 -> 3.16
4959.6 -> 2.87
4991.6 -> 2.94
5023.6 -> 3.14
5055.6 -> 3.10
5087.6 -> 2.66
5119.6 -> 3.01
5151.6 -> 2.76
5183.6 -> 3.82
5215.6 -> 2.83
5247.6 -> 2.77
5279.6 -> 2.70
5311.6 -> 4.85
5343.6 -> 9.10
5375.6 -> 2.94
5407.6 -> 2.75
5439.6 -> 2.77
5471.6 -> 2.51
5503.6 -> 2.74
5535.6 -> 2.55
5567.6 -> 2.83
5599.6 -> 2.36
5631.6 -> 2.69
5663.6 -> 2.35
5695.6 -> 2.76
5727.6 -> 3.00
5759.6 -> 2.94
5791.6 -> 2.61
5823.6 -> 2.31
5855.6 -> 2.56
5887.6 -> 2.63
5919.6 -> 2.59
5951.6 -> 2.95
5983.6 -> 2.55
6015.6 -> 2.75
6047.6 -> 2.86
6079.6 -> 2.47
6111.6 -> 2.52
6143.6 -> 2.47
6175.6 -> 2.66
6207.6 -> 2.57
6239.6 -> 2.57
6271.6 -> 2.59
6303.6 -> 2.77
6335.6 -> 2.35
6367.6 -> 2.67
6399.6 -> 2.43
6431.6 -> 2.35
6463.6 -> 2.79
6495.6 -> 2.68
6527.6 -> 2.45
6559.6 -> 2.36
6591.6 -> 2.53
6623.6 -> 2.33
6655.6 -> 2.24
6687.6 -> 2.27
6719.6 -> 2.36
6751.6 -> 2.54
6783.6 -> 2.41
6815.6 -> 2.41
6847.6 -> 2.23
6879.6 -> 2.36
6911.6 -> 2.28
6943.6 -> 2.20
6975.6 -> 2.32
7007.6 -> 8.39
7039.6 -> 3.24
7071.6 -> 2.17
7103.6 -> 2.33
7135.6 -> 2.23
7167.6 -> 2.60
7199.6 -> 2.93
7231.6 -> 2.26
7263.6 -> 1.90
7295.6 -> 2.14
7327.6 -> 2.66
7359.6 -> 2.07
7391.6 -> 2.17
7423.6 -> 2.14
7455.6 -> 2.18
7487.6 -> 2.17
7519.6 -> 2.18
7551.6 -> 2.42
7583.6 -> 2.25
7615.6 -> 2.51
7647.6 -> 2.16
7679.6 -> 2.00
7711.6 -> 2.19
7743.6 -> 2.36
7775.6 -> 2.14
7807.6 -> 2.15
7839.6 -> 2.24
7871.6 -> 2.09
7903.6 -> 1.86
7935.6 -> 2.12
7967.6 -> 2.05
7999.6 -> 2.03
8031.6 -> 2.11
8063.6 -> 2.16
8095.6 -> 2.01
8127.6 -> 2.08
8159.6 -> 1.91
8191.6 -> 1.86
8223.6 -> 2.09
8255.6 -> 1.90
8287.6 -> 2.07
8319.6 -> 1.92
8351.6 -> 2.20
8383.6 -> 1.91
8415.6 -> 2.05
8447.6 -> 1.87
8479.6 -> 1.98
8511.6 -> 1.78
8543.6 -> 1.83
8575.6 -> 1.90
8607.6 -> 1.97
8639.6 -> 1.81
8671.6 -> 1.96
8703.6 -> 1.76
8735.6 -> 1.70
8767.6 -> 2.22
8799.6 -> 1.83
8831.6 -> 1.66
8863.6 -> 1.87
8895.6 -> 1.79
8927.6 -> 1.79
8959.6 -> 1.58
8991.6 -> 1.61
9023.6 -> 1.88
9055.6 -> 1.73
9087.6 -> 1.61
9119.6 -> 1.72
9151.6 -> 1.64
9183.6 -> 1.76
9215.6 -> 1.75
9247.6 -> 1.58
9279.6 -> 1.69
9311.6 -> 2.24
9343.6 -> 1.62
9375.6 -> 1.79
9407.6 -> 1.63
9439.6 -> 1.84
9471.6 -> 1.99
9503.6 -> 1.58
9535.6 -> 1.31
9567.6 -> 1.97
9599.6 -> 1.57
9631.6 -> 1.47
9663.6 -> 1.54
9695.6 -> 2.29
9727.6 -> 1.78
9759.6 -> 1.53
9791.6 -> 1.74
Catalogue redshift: 0.07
